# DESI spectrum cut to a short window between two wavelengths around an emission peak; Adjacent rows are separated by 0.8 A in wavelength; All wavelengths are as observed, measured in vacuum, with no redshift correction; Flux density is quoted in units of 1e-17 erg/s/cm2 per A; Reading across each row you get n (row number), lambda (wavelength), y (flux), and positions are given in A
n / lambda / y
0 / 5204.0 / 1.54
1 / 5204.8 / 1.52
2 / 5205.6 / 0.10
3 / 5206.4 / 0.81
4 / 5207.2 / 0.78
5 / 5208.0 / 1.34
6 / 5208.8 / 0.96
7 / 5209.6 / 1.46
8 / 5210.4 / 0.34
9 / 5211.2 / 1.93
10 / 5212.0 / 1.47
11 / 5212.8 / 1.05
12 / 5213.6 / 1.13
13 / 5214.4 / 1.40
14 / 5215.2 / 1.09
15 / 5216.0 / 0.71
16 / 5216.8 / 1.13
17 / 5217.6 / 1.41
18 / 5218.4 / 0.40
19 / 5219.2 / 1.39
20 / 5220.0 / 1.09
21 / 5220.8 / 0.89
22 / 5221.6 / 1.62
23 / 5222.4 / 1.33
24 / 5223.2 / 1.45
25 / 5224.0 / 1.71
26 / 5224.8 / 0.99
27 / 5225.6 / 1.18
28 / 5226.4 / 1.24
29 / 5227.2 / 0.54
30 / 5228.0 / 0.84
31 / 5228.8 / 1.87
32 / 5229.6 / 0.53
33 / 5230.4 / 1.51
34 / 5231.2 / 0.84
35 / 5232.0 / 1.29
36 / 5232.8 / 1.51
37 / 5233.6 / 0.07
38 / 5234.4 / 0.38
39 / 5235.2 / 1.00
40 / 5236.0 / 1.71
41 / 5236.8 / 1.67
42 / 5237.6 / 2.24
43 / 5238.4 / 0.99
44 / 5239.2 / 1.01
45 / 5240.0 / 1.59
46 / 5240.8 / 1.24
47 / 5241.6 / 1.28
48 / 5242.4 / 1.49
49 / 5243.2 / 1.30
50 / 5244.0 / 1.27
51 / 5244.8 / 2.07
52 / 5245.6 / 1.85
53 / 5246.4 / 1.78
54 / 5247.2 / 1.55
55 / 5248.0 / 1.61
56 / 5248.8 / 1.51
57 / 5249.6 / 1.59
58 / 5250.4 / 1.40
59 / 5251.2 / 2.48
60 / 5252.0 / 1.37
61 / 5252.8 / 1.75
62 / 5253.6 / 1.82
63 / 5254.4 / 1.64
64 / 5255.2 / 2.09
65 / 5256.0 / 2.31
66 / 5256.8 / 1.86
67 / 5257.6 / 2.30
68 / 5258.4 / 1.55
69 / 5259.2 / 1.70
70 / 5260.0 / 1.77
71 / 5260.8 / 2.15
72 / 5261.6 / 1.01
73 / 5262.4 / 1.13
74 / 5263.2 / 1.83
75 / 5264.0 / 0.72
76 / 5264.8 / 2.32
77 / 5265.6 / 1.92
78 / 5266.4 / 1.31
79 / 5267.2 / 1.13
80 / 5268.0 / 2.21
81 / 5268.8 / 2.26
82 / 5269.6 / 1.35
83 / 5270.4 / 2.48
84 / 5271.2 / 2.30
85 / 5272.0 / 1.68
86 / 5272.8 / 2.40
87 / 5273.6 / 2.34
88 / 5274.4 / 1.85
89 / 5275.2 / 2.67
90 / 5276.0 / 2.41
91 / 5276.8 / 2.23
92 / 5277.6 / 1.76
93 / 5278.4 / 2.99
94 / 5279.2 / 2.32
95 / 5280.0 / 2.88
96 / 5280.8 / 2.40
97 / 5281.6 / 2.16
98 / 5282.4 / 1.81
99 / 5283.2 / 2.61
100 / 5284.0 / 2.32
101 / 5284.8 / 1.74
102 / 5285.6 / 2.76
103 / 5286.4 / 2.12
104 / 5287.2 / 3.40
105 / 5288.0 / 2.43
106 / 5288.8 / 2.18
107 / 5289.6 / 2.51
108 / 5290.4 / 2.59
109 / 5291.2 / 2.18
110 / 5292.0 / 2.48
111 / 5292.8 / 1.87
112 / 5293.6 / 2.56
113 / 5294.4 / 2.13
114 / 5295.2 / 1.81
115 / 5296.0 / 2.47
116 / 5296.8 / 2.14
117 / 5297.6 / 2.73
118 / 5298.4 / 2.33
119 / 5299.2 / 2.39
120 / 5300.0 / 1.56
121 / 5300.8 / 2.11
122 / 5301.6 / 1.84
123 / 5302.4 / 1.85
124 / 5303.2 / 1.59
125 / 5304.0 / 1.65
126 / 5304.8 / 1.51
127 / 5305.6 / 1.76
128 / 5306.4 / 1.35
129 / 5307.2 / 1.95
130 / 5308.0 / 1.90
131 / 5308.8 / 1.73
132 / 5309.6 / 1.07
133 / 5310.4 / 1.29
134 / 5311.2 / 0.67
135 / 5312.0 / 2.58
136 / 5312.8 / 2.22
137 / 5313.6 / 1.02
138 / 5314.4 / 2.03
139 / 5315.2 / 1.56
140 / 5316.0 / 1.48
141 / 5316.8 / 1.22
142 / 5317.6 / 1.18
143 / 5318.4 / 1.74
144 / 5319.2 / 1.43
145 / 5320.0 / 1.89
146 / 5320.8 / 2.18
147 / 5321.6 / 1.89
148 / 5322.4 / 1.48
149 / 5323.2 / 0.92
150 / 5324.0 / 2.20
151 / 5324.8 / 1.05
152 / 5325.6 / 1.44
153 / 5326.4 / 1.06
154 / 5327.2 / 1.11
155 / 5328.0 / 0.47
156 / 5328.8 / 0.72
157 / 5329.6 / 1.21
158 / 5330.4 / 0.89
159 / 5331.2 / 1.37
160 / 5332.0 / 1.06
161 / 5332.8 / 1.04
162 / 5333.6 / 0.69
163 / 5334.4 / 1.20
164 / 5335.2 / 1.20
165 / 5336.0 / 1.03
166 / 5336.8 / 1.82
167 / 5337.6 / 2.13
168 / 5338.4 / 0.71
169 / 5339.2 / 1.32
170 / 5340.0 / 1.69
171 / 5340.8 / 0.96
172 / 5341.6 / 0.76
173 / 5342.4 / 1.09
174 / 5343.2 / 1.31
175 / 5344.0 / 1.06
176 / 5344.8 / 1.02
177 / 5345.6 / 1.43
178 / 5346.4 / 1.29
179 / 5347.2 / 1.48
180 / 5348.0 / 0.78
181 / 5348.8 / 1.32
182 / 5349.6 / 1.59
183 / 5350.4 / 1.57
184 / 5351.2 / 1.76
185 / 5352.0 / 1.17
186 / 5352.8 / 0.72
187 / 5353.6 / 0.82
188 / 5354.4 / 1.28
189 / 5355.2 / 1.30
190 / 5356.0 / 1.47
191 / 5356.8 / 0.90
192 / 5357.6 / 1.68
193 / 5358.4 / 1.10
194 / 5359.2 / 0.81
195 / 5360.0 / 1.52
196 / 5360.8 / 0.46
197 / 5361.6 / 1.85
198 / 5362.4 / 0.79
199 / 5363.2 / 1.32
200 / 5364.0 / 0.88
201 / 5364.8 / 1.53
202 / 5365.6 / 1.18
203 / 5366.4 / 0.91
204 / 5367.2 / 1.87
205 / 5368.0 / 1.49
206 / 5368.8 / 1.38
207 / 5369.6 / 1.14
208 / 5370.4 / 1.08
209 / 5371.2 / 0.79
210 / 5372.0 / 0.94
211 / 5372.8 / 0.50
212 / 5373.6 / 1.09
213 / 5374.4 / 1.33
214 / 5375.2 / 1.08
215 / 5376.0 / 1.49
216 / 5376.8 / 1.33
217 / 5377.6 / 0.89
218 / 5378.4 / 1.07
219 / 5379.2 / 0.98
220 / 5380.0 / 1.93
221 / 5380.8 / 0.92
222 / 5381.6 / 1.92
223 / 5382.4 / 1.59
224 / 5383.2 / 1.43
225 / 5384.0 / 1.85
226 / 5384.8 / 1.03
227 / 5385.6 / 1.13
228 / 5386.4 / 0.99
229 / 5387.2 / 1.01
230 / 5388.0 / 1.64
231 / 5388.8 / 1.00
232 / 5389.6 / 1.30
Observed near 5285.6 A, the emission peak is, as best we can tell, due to Mg II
